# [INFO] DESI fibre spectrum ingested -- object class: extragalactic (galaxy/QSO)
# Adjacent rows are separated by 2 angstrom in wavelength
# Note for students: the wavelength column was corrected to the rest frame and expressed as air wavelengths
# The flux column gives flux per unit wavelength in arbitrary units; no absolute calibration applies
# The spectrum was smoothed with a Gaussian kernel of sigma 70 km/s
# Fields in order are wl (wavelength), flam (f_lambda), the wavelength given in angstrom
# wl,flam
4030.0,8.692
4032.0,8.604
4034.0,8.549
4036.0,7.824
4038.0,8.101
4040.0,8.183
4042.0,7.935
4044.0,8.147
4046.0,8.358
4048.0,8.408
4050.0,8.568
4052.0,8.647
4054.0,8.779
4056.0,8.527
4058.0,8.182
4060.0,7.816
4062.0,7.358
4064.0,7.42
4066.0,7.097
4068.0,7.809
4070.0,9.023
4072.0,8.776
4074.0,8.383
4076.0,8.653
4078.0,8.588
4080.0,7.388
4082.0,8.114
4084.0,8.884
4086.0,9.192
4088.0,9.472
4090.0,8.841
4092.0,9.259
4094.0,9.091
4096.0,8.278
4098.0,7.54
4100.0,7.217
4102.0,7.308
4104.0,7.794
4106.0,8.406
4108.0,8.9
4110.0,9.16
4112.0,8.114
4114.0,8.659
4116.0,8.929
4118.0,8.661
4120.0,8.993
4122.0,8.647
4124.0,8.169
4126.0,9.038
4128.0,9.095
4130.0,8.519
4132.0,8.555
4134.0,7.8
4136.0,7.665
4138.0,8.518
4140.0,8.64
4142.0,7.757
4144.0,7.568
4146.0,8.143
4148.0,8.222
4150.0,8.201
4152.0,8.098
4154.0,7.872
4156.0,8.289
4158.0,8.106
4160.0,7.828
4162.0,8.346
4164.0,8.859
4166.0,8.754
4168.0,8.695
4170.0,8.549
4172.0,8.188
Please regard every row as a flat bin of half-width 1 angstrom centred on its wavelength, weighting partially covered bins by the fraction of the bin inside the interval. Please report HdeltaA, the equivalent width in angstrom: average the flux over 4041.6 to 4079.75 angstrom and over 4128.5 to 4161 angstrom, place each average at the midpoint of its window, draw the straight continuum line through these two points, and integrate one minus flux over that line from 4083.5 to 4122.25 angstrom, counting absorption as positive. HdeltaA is -1.8 angstrom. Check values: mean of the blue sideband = 8.22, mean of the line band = 8.56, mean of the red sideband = 8.13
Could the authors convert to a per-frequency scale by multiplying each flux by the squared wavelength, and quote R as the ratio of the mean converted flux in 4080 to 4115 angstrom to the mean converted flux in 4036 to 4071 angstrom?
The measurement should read 1.06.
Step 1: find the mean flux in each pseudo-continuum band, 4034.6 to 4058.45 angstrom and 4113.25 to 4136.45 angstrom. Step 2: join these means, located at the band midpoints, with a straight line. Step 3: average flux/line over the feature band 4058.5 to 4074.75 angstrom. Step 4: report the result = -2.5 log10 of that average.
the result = 0.06 mag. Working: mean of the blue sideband 8.31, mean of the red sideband 8.58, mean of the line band 7.96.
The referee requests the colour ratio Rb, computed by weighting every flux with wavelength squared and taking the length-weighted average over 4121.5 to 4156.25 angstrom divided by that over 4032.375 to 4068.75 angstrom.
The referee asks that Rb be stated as 1.06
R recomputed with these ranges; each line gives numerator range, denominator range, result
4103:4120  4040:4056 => 1.06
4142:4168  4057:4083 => 1.06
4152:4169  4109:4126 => 0.98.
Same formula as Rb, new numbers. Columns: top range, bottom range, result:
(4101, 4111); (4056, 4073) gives 1.06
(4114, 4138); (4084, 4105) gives 1.03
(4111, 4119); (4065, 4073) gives 1.07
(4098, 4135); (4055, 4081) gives 1.07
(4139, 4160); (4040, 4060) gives 1.01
